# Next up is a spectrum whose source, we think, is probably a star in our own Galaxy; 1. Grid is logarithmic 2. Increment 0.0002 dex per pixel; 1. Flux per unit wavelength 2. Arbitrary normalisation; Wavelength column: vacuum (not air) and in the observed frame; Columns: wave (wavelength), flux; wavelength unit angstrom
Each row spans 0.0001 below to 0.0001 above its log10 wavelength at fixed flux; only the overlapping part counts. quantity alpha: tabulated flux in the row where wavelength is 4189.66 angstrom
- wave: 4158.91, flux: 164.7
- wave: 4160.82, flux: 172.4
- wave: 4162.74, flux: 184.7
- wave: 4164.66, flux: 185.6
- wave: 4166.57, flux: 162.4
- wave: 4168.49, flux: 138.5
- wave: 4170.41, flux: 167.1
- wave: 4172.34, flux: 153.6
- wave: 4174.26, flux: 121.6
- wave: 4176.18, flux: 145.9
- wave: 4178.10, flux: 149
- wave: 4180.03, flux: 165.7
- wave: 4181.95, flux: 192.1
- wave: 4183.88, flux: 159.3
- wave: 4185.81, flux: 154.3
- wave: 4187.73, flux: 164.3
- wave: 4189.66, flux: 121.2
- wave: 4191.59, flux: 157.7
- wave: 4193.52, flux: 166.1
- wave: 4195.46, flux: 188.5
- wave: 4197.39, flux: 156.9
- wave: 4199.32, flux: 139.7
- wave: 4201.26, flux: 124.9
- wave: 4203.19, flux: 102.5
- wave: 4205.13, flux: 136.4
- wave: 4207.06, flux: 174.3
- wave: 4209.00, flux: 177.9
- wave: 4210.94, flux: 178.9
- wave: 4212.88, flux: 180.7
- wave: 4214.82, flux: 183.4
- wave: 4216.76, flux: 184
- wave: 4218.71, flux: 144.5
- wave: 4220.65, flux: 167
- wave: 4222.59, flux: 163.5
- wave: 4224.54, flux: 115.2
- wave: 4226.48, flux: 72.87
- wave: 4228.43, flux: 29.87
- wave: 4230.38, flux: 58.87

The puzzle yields 121.2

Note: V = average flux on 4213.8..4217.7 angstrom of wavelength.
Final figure 184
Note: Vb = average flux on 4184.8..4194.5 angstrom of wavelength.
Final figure 153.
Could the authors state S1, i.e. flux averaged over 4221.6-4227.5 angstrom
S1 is 117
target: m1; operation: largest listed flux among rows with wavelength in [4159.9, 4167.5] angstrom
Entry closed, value 185.6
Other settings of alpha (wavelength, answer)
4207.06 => 174.3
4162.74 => 184.7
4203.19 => 102.5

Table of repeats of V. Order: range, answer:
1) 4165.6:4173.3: 155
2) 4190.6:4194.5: 161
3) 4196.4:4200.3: 149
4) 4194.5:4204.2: 142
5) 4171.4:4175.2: 138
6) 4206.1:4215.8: 179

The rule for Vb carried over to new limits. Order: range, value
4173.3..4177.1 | 134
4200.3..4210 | 143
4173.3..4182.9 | 155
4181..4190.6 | 158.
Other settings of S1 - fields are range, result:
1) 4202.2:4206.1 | 120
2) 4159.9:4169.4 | 169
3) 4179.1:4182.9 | 179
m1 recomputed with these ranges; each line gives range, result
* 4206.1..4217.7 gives 184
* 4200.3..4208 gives 174.3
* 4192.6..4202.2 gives 188.5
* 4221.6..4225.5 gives 163.5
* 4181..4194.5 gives 192.1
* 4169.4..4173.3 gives 167.1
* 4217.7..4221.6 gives 167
